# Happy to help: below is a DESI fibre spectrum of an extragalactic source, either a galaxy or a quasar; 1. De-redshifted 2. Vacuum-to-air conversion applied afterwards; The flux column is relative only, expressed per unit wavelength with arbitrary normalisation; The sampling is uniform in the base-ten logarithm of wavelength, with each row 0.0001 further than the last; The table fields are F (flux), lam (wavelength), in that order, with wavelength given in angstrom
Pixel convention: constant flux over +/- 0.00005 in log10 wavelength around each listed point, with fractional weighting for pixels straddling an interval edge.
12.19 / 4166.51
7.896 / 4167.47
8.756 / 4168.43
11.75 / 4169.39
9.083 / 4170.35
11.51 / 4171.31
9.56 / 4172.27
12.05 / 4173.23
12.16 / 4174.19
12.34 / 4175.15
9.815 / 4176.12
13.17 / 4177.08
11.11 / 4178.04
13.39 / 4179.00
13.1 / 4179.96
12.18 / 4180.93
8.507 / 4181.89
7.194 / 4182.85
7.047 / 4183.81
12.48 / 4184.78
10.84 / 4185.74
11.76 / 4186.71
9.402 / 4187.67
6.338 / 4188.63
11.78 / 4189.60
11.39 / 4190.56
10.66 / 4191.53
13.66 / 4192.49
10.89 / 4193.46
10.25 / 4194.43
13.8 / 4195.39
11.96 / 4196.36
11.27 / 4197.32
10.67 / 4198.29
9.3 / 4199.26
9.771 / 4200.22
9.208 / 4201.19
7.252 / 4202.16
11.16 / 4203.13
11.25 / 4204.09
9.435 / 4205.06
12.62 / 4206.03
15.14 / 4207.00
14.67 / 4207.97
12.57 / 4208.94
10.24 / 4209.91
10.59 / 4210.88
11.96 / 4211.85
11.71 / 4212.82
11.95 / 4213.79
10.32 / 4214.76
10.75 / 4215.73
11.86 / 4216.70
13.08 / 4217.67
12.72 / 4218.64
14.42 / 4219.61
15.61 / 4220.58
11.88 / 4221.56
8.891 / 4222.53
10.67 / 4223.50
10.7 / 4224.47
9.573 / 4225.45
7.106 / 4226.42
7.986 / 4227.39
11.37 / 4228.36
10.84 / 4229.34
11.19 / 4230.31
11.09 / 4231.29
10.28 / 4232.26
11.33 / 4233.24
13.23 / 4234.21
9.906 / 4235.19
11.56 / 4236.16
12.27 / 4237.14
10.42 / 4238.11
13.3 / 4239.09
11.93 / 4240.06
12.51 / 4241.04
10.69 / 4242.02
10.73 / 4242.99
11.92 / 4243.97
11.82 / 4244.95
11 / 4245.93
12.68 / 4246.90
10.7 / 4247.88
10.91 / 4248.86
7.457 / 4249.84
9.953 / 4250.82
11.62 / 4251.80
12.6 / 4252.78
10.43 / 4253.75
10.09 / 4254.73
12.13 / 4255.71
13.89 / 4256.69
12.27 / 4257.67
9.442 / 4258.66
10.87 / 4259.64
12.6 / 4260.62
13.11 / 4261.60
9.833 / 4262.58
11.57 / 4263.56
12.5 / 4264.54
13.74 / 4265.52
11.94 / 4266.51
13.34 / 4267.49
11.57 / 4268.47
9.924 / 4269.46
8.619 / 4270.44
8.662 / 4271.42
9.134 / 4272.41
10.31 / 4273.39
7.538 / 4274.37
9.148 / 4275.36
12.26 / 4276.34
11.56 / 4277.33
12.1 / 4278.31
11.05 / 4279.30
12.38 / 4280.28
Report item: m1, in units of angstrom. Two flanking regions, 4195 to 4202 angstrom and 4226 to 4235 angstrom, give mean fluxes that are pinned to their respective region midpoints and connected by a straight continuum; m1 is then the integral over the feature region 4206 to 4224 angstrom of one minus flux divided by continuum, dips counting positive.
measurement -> -2.7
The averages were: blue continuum 10.6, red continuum 10.5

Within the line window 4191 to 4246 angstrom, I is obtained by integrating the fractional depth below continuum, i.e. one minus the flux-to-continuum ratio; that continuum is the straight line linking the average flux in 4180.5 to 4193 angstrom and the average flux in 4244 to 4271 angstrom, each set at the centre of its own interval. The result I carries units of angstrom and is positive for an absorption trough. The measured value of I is -3.0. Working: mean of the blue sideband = 10.2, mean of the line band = 11.3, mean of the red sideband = 11.4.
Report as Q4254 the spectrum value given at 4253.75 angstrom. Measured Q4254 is 10.43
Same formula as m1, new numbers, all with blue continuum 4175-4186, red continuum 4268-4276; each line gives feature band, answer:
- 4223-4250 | -2.6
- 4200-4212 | -0.9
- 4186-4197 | -0.4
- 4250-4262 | -2.2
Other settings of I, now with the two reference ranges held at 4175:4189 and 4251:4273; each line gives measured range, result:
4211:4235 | -0.6 angstrom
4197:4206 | 0.6 angstrom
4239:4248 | -0.4 angstrom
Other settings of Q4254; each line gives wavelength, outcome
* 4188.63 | 6.338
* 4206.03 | 12.62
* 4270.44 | 8.619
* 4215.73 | 10.75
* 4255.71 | 12.13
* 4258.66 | 9.442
